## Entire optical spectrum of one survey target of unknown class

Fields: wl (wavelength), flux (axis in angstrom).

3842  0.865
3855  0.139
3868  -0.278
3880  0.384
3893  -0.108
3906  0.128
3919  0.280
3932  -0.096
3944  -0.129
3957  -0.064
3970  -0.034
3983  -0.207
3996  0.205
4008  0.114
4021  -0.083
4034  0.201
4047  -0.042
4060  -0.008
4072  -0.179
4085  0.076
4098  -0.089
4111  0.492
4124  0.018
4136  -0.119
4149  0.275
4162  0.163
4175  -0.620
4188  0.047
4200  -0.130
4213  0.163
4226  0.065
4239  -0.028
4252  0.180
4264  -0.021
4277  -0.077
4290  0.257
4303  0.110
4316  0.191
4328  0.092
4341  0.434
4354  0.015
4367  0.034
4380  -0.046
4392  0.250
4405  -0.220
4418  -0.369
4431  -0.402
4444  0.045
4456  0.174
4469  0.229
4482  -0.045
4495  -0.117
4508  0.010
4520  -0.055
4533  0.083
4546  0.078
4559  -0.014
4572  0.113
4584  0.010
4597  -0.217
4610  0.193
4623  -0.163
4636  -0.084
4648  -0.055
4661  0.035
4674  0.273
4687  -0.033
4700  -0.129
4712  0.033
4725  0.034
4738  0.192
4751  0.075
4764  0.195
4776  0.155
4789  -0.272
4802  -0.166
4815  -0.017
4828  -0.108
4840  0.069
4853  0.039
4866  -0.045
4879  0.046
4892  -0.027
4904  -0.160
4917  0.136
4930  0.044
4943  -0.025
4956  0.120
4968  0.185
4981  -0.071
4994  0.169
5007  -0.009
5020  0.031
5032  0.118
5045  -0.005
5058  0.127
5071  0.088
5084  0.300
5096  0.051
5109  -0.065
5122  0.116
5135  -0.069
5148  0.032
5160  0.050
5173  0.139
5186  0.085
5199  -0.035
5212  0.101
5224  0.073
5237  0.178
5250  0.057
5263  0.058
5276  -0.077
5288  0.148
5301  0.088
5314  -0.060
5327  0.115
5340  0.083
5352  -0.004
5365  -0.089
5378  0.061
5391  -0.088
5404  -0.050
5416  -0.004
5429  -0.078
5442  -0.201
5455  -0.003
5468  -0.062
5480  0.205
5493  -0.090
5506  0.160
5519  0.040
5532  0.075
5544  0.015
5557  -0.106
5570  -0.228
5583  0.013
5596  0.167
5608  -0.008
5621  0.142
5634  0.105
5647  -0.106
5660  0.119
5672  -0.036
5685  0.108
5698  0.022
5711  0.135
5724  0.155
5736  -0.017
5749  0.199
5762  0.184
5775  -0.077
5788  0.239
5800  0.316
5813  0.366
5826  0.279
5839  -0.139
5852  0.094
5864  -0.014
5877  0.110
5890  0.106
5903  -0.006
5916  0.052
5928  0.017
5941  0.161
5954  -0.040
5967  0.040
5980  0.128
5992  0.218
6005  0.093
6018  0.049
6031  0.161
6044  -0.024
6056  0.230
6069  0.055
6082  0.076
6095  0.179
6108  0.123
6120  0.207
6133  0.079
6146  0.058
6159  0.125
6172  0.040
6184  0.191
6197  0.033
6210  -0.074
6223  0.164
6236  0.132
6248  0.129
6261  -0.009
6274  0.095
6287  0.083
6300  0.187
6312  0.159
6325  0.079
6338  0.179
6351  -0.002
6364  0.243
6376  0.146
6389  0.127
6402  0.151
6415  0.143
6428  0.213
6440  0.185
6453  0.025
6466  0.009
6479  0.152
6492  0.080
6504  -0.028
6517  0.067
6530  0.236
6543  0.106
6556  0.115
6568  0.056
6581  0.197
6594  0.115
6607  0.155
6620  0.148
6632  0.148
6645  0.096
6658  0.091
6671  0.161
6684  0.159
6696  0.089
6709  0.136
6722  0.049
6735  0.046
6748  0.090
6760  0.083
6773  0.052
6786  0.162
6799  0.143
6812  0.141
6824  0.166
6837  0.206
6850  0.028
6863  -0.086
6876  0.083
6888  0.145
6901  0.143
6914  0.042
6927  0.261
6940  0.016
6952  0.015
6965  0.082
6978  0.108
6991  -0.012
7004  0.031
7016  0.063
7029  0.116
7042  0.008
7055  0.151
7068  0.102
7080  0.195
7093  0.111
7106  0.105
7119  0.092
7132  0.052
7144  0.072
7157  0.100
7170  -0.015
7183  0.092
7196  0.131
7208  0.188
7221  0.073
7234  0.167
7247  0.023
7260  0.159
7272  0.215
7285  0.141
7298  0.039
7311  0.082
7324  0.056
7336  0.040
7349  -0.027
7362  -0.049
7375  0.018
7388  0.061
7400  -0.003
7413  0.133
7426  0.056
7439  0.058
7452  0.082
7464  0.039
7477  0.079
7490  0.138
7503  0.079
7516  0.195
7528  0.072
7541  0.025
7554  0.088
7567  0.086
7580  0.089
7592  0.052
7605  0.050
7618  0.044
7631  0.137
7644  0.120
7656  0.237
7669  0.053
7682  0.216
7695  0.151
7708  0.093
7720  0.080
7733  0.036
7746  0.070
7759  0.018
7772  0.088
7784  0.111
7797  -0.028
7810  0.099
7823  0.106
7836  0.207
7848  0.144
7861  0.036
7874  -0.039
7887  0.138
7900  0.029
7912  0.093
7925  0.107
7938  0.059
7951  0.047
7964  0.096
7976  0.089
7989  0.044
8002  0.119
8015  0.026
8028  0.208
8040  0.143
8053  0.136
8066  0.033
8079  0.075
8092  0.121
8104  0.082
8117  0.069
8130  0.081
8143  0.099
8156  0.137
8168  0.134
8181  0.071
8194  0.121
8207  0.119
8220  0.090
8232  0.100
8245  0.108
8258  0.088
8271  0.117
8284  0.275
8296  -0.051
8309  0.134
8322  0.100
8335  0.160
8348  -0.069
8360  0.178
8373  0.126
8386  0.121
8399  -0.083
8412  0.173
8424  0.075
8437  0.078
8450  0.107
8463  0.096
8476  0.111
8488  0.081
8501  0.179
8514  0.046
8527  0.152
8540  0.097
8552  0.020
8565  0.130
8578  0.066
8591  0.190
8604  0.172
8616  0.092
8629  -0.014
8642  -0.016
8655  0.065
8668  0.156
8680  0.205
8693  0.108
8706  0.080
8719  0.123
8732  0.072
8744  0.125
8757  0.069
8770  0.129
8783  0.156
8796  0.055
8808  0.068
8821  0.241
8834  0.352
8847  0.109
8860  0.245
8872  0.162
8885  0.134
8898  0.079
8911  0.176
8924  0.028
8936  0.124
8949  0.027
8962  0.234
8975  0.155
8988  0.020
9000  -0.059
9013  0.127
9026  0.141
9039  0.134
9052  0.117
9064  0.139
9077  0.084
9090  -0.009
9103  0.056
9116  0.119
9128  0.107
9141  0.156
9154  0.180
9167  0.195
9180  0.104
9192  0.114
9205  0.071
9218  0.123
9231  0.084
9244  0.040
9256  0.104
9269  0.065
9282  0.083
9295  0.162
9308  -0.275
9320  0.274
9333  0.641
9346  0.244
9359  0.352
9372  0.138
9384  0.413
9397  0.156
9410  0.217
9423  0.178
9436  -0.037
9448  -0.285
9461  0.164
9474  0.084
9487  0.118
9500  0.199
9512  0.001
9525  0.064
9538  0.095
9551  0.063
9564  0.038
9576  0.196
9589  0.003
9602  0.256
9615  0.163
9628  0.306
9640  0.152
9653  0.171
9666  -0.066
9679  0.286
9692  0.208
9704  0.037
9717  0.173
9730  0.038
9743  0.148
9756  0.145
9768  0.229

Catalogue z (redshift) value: 1.50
